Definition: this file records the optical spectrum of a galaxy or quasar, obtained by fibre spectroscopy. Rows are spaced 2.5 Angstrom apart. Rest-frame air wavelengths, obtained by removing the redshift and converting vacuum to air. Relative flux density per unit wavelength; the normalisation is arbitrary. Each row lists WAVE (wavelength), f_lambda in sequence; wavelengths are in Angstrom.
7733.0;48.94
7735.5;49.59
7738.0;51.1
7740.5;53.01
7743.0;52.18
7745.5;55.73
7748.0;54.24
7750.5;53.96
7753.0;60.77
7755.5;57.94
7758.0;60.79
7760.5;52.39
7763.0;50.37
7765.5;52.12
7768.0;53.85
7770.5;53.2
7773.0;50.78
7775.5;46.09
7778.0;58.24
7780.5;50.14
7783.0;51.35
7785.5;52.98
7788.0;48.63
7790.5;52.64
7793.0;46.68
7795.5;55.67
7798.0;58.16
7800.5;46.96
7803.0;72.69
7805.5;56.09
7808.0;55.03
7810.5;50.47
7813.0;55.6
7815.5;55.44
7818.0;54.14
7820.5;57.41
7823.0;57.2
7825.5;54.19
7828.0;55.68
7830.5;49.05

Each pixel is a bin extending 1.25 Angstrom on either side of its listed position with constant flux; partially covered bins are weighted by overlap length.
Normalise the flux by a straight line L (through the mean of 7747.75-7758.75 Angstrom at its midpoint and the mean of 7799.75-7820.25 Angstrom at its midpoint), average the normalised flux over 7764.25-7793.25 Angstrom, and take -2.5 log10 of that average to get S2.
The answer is 0.11 mag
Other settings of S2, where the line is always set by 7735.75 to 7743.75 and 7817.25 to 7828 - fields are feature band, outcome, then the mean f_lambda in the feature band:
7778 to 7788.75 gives 0.04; 51.7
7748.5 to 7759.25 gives -0.11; 58.1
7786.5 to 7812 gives 0.01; 54.3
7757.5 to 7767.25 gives -0.01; 53.4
